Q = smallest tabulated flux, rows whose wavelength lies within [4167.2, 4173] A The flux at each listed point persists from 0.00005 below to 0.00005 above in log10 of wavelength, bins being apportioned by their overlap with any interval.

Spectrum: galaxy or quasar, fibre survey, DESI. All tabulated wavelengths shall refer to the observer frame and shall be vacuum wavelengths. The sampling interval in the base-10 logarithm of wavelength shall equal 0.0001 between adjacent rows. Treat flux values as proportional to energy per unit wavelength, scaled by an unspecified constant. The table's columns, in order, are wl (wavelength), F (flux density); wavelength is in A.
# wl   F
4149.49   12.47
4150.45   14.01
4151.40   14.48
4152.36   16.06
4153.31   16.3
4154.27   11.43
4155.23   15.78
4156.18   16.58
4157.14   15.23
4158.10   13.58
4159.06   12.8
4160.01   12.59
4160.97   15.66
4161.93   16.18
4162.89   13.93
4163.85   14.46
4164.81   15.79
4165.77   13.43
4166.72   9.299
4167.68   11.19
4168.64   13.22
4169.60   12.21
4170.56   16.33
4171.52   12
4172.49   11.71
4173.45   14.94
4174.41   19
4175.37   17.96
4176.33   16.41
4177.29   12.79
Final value 11.19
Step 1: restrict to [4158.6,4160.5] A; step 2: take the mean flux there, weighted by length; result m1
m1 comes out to 12.7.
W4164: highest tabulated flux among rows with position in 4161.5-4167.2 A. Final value 16.18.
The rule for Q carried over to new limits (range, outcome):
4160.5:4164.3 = 13.93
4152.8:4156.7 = 11.43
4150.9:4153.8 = 14.48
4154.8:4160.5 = 12.59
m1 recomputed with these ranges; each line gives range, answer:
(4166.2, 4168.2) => 10.4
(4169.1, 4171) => 14.2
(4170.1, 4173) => 13.3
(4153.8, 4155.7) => 13.6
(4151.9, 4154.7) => 14.7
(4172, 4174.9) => 15.2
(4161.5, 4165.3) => 15.1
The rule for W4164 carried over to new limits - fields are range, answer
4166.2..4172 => 16.33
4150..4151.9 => 14.48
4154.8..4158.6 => 16.58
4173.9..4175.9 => 19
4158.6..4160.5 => 12.8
